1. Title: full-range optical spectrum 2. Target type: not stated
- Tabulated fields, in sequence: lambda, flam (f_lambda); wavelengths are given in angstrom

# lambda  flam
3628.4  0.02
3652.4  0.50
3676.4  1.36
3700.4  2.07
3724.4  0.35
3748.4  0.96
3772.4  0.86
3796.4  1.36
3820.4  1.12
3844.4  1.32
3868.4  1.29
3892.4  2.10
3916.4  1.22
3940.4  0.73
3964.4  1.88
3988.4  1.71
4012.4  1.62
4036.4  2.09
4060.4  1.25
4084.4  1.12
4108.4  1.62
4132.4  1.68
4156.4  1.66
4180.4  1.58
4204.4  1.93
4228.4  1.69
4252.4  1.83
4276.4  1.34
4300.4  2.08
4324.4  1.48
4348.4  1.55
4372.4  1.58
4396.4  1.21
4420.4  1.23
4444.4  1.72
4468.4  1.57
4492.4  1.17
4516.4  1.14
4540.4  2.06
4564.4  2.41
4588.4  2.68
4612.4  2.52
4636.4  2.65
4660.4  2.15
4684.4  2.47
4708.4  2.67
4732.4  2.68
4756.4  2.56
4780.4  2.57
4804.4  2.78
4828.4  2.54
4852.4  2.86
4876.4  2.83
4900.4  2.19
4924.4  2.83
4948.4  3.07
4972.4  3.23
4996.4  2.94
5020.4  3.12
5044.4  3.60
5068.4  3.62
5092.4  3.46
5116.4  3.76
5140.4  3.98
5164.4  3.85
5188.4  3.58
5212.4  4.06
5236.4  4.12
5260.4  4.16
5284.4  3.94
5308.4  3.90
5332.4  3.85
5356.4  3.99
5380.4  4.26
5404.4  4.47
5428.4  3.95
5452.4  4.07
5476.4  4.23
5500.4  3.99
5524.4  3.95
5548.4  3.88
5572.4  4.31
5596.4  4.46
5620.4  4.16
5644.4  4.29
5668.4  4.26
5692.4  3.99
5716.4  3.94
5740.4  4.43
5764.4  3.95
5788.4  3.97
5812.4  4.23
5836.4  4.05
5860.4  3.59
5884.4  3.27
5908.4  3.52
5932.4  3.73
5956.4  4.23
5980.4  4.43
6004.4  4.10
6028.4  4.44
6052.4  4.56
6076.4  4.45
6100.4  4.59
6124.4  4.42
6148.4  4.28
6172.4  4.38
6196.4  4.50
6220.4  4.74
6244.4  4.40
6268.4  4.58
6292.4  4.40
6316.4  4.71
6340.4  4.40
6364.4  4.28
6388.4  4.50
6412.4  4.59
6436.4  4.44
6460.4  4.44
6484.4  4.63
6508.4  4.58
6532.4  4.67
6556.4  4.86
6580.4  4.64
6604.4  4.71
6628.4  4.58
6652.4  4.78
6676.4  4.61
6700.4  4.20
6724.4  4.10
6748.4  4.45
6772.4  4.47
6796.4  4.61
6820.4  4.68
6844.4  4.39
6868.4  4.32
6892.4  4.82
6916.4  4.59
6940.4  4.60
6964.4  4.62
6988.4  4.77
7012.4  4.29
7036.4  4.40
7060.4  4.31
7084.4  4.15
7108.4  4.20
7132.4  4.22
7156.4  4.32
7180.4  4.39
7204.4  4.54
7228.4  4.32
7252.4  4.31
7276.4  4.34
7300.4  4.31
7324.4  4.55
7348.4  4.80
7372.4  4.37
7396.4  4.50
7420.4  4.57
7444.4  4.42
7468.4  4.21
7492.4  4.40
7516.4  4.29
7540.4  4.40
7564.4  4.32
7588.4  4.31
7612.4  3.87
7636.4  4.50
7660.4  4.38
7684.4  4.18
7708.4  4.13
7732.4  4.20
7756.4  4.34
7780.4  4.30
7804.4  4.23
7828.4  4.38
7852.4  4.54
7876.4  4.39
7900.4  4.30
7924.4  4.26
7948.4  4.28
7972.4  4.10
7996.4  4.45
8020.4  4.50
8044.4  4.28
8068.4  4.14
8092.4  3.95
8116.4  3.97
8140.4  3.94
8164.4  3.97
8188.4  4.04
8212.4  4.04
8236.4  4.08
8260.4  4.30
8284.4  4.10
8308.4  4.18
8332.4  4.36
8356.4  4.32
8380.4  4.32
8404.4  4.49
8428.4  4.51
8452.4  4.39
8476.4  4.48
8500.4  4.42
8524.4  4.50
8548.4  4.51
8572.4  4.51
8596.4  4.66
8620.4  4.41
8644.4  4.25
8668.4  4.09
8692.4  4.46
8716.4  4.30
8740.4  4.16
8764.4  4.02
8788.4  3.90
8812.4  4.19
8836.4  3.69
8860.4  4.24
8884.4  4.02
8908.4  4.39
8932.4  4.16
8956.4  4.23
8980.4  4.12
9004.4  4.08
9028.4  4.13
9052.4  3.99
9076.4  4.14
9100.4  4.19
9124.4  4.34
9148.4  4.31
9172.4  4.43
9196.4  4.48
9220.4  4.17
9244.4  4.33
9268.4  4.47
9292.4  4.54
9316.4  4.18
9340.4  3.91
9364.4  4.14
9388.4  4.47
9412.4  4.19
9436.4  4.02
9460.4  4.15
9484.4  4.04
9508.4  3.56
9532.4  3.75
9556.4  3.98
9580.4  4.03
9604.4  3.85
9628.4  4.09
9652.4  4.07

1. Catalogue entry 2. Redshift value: 0.139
